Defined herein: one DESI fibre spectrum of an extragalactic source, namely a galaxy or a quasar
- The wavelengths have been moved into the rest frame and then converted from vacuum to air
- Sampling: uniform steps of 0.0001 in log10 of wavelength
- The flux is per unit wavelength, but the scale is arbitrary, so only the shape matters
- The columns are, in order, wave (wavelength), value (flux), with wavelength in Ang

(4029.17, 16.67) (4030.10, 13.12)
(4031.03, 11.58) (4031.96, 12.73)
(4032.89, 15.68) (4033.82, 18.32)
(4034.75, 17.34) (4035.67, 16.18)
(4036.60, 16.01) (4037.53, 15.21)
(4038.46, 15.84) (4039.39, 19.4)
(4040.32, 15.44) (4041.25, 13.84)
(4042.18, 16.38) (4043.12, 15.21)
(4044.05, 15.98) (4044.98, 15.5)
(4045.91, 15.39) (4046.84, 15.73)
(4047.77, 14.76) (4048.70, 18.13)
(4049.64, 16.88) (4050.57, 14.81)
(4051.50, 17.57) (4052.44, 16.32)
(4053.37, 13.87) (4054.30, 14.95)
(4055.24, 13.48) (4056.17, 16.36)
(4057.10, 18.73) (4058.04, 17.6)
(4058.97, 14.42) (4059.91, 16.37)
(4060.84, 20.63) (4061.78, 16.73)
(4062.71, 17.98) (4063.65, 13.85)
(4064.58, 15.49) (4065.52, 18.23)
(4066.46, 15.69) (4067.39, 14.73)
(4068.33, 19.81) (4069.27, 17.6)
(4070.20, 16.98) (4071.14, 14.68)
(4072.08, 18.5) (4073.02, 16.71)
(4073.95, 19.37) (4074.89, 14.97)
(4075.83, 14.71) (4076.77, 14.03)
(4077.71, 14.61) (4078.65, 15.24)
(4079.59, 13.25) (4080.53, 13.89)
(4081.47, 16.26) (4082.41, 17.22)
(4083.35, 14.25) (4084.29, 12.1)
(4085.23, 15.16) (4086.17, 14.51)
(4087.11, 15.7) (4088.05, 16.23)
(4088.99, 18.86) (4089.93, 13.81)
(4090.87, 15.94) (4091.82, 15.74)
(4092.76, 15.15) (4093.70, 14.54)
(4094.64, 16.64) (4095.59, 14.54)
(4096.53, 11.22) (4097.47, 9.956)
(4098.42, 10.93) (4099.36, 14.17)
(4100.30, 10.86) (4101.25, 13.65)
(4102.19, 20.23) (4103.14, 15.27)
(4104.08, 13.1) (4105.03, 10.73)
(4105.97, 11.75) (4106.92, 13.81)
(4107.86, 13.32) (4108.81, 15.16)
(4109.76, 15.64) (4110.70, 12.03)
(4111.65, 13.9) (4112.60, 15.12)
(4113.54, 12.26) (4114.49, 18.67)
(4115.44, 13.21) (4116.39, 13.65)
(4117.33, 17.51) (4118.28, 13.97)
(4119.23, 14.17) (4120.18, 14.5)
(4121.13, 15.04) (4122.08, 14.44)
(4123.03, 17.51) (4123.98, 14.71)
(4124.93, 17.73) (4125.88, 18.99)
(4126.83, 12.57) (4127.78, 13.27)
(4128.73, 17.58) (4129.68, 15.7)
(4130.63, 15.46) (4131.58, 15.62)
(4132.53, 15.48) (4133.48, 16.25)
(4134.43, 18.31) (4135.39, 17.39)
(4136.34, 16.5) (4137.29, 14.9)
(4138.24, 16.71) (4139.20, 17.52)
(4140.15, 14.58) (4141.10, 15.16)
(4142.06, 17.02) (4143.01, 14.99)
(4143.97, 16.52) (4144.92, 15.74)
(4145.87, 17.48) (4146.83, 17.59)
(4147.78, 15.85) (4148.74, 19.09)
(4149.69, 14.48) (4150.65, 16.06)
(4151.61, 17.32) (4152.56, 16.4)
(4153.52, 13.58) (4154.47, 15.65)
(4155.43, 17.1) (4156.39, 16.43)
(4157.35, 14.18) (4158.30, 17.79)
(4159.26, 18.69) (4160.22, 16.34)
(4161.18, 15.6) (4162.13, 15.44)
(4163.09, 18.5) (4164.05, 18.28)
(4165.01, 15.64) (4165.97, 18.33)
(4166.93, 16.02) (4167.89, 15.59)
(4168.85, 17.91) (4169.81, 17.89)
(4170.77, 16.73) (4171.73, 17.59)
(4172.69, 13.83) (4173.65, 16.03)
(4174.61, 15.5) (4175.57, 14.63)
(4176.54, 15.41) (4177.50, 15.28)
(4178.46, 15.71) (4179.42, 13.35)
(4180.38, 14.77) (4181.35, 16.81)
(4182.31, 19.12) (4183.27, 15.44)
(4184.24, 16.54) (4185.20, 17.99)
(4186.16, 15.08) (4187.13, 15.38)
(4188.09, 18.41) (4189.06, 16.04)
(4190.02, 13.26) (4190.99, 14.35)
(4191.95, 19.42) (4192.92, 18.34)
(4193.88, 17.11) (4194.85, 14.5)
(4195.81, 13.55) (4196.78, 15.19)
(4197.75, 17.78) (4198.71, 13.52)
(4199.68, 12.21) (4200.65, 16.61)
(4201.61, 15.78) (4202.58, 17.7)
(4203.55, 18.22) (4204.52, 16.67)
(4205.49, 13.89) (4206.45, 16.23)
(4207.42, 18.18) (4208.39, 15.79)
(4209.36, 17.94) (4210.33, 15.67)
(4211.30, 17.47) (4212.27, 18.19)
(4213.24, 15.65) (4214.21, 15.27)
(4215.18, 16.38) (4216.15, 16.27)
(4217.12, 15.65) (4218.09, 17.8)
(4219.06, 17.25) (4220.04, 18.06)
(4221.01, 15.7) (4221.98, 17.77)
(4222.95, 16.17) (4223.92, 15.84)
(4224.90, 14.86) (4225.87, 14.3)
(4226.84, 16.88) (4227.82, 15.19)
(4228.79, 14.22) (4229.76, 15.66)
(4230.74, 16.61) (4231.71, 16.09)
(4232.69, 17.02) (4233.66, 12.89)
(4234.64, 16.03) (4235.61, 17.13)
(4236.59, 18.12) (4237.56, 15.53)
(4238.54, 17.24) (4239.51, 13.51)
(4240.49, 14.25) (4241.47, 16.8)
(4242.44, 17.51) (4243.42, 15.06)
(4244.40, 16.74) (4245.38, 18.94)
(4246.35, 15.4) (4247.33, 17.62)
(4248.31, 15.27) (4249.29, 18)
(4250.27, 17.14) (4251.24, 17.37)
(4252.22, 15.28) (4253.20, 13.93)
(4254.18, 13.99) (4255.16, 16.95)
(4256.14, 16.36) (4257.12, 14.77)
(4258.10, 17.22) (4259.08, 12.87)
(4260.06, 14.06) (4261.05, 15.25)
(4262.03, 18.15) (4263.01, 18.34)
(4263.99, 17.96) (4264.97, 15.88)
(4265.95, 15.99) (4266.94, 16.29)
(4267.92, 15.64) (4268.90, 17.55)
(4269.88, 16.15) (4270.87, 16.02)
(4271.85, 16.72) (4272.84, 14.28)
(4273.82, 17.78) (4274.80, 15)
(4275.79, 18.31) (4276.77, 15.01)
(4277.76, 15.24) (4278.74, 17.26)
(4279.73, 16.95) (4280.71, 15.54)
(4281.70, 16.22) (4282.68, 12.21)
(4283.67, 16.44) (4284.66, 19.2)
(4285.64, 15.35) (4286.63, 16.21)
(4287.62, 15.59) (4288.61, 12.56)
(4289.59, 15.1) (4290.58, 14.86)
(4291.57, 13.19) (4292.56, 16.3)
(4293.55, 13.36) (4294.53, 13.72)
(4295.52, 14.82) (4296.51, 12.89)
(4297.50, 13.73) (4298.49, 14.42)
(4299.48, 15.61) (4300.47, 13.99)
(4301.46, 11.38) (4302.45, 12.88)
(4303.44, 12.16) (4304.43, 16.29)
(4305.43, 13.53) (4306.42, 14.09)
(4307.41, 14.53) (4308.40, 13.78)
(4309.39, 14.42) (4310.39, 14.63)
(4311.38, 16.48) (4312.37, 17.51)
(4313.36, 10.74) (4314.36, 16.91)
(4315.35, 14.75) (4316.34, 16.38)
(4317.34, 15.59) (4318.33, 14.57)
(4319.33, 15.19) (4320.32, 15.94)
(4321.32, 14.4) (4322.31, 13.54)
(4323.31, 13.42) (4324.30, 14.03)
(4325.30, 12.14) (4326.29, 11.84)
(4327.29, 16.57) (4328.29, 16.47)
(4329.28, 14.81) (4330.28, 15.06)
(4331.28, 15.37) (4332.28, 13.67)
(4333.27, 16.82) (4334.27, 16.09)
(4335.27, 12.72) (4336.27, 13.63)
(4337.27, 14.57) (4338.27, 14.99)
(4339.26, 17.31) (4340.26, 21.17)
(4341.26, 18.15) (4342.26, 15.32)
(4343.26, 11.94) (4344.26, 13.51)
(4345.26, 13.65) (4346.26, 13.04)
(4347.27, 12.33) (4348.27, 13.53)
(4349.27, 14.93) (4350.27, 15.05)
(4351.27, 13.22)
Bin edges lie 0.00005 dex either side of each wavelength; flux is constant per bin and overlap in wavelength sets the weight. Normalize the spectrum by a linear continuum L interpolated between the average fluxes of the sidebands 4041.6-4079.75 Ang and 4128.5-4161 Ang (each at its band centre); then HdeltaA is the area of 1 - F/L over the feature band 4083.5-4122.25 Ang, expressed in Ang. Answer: 4.6 Ang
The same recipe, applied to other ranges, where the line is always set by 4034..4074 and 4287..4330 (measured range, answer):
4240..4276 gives -3.47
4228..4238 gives -0.61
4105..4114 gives 1.38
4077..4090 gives 0.84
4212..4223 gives -1.14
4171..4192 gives -0.62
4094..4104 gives 1.43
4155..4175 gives -1.45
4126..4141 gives -0.15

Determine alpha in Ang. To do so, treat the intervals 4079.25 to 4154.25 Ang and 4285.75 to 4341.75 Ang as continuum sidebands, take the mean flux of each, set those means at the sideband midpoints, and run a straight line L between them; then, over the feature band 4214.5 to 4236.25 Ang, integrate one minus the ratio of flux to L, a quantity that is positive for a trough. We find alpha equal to -1.7 Ang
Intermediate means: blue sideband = 15.2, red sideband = 14.7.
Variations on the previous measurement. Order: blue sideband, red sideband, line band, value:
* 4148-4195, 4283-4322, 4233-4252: -1.1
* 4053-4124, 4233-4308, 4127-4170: -3.1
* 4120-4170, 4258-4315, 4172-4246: -1.2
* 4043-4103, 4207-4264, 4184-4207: 0.1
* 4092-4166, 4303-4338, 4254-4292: -2.7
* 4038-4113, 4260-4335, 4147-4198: -3.3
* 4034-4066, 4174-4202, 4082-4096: 0.6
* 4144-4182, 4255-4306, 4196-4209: 0.0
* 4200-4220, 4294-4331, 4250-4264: -0.3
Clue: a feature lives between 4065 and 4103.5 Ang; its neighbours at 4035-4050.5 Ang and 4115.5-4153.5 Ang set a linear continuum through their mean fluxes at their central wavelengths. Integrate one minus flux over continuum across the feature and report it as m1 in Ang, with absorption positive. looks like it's 1.7 Ang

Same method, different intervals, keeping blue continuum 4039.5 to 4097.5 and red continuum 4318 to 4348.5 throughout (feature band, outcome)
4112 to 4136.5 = -0.07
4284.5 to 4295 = -0.02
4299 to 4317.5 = 0.40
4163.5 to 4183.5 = -1.11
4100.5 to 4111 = 1.08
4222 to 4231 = -0.29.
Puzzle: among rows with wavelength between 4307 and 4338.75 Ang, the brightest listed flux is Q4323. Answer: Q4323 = 17.51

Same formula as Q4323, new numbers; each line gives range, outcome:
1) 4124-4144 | 18.99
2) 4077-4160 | 20.23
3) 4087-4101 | 18.86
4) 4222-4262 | 18.94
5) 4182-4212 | 19.42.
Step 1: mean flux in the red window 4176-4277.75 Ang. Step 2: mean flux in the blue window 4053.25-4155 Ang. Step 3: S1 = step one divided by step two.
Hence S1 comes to 1.0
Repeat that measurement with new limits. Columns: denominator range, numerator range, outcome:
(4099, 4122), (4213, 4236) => 1.13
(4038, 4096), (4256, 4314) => 0.96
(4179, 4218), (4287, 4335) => 0.90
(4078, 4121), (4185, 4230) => 1.12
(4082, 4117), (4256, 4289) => 1.12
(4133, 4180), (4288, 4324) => 0.88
